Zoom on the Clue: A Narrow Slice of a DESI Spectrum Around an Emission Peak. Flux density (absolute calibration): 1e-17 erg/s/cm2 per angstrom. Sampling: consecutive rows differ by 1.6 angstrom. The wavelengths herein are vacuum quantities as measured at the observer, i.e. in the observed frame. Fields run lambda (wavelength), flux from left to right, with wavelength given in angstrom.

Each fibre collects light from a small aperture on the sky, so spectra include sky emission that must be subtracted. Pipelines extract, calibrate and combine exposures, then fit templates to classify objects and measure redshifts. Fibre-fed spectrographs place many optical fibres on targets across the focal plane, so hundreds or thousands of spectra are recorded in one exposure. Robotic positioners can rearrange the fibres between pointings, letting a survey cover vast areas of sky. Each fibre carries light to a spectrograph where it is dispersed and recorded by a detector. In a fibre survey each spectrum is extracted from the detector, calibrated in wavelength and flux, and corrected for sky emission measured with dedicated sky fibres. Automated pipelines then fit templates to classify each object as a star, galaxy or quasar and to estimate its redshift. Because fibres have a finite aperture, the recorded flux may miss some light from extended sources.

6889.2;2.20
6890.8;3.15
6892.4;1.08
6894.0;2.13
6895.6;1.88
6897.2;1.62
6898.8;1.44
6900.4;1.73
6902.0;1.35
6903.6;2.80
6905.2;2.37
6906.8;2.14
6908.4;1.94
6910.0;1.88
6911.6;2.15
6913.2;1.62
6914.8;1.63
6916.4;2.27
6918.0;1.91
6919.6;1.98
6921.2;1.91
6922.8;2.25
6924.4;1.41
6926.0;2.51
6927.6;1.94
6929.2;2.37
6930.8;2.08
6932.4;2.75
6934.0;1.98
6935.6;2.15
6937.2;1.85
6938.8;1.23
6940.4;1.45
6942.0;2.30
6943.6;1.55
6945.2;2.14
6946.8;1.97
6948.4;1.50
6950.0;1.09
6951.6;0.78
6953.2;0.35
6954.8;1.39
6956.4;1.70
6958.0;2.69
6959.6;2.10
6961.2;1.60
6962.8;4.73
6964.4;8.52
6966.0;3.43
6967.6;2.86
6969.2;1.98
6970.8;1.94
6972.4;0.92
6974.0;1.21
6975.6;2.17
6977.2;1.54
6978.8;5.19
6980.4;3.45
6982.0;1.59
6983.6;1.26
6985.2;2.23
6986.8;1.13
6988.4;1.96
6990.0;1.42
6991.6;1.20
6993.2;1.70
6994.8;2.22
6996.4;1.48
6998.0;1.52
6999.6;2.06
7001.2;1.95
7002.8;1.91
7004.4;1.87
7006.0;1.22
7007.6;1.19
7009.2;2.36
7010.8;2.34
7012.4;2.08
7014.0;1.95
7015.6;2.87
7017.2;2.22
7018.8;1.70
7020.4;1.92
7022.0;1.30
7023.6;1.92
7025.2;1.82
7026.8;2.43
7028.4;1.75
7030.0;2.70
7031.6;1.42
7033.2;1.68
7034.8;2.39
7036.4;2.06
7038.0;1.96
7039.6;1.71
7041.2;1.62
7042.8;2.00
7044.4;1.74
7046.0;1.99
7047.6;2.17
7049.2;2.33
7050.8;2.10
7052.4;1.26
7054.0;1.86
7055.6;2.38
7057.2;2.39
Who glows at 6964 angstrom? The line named [S II]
